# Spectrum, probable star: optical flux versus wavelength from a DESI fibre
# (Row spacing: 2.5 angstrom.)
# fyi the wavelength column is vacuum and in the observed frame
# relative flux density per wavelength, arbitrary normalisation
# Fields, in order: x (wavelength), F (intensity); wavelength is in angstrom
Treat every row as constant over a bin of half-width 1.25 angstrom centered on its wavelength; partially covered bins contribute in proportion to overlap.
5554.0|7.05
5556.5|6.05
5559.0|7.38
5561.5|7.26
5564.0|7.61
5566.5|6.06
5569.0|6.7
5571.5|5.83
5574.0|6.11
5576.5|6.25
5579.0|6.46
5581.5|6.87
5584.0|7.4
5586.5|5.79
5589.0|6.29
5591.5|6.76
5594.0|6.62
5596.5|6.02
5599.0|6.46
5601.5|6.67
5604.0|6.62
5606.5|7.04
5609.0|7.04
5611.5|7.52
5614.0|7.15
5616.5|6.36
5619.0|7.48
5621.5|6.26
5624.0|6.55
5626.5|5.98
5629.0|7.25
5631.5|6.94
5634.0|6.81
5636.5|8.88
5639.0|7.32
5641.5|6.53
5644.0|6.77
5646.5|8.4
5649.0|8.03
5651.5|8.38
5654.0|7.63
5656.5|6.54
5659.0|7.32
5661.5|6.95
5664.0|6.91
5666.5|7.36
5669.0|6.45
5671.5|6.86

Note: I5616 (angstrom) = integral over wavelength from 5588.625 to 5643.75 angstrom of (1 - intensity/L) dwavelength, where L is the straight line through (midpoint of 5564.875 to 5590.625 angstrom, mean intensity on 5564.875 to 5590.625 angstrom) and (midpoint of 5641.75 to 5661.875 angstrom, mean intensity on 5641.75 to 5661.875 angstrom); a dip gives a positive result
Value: 0.9 angstrom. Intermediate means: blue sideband 6.4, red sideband 7.48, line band 6.85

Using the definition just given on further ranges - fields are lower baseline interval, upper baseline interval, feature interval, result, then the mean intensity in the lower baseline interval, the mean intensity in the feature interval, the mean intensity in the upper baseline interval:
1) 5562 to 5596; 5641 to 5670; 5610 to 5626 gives 0.2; 6.52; 6.85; 7.3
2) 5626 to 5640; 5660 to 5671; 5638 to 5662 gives -1.1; 7.26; 7.4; 6.92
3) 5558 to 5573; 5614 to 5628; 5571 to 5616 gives 0.5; 6.79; 6.61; 6.59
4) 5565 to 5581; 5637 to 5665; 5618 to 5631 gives 0.6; 6.29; 6.7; 7.39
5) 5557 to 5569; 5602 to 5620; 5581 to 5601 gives 1.4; 6.97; 6.52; 7.01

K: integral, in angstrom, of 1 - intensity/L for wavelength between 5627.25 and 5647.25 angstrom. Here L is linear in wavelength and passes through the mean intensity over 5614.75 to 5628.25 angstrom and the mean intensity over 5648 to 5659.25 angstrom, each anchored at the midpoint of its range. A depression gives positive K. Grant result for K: -0.6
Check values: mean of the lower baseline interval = 6.58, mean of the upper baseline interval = 7.59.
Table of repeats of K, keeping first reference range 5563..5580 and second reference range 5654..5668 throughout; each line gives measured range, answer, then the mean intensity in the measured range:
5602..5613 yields -0.6 angstrom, 7.03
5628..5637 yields -0.7 angstrom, 7.36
